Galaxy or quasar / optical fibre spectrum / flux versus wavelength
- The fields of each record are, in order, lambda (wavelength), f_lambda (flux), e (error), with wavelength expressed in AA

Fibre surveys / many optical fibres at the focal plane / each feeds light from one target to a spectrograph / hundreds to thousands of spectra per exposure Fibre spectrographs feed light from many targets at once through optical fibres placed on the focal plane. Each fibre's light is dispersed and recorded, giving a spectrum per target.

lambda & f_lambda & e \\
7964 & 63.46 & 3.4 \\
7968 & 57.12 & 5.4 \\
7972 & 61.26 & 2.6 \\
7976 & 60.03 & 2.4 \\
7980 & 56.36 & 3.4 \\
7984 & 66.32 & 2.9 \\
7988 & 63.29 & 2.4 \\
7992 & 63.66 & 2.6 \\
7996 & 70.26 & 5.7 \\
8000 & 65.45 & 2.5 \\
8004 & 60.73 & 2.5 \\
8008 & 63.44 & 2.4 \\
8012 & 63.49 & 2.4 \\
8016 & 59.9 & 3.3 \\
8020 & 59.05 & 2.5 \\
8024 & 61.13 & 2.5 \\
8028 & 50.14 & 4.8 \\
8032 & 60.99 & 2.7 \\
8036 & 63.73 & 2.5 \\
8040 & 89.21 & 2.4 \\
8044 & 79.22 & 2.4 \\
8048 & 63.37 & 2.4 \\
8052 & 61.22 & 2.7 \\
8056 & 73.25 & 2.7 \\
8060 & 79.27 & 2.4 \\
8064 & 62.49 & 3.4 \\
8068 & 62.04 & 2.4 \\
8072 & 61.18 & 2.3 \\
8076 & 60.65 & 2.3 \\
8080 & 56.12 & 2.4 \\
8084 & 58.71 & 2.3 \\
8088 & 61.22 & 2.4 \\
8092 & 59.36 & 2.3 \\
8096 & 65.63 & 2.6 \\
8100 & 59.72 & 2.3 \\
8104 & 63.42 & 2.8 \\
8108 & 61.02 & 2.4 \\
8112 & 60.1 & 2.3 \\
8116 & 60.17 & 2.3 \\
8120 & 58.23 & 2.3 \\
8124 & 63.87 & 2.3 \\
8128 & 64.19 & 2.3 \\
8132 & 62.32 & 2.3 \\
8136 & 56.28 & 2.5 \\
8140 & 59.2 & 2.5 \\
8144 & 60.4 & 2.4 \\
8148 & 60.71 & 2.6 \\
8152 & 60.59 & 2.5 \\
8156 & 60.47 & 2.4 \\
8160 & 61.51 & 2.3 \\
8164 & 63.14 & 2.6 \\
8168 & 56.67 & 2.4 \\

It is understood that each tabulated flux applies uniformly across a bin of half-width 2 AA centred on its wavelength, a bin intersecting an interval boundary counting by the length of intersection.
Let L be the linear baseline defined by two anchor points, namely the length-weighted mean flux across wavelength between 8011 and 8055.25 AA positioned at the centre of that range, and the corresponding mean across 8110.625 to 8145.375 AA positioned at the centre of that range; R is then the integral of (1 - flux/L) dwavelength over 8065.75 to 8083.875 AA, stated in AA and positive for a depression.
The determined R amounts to 0.90 AA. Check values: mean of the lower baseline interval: 64.9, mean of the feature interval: 59.9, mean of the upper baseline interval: 60.5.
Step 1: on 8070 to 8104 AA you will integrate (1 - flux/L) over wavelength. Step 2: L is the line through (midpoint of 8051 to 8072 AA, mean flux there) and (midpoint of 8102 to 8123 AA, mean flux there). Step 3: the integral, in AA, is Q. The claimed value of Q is 1.9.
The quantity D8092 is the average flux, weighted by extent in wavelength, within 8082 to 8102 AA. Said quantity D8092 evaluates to 60.9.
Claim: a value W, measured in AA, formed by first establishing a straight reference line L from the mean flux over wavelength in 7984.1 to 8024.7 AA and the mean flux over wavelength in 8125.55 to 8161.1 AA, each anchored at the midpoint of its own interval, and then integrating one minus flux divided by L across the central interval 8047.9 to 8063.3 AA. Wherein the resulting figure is -1.8 AA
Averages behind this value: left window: 63.3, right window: 60.6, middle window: 69.4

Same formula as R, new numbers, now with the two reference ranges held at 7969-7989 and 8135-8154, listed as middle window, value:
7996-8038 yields -0.3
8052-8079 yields -2.4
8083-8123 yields -0.6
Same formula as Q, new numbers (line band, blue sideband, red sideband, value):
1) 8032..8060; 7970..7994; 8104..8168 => -4.6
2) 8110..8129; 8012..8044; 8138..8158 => 0.0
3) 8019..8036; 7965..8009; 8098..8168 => 1.0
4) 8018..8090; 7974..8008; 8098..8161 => -2.9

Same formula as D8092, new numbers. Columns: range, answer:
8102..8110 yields 62.2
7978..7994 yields 62.4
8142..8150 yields 60.6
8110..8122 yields 59.5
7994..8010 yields 65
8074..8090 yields 59.2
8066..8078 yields 61.3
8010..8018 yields 61.7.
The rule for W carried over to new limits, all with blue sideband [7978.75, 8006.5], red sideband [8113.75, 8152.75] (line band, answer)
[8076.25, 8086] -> 0.6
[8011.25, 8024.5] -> 0.6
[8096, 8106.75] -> -0.2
